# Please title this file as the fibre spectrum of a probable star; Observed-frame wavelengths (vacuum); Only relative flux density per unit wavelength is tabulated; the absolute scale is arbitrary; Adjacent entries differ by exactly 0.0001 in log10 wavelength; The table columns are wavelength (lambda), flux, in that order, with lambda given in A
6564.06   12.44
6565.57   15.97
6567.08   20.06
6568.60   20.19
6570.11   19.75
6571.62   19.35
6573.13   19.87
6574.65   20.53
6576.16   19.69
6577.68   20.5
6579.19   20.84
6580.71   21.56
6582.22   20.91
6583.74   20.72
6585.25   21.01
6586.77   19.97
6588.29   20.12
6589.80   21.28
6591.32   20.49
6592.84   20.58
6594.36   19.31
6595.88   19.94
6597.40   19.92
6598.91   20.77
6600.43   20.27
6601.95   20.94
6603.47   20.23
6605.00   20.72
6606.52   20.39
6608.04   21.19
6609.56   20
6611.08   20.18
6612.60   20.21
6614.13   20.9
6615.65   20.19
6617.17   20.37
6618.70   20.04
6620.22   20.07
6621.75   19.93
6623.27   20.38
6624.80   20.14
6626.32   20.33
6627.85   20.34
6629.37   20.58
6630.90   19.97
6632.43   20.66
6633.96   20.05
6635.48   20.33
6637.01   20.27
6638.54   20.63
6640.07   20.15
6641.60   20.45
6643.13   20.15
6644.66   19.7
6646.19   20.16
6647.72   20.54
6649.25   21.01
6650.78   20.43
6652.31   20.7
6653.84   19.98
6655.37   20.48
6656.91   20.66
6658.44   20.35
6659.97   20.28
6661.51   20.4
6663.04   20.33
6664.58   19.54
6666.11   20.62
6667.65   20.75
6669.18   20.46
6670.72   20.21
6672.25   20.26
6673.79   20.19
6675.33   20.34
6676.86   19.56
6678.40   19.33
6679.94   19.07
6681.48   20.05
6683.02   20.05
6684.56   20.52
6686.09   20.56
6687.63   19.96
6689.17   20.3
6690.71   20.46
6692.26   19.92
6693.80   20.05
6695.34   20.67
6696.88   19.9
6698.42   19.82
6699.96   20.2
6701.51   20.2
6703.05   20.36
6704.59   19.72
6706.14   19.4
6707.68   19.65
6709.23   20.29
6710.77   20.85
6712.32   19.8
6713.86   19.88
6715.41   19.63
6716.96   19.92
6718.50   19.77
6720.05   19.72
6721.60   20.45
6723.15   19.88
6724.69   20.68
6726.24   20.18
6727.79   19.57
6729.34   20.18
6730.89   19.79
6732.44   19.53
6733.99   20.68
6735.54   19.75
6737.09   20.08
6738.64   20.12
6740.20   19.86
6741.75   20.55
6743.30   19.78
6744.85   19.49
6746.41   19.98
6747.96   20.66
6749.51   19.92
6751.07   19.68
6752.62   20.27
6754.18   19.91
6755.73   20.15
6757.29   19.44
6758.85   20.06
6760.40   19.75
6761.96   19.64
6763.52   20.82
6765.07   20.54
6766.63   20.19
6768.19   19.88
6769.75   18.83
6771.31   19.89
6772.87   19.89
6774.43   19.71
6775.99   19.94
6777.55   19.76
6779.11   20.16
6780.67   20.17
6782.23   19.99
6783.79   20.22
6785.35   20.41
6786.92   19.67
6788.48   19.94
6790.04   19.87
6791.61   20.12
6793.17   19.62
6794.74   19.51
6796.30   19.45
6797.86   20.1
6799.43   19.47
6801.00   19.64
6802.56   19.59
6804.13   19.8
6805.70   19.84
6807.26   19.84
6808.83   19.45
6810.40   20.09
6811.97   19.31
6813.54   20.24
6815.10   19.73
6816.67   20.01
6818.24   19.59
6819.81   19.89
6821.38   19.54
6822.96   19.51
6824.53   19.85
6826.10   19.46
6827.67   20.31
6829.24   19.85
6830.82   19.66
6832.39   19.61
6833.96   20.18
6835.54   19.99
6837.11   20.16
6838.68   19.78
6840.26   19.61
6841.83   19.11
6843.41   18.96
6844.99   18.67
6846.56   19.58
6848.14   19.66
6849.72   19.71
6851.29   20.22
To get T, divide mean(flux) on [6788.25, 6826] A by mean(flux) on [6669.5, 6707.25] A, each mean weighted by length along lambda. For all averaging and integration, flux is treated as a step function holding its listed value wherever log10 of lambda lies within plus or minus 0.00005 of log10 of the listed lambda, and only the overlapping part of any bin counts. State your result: 1.0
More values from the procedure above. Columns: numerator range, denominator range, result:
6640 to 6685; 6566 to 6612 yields 0.99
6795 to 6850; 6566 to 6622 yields 0.97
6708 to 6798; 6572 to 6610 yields 0.98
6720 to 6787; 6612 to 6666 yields 0.98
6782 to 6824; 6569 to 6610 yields 0.97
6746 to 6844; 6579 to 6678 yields 0.97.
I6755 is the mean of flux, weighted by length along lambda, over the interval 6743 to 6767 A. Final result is 20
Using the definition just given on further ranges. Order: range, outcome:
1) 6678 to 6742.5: 20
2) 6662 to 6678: 20.2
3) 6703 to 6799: 20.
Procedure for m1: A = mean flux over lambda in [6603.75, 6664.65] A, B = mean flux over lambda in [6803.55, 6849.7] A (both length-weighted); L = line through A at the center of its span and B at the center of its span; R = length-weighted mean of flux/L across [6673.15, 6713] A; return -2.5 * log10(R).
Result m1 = 0.01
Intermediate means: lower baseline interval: 20.3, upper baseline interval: 19.7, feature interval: 20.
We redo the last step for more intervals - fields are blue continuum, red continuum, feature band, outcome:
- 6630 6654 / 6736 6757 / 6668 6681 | 0.015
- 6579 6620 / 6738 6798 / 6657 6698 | 0.003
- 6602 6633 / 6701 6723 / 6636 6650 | -0.005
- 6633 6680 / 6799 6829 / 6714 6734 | 0.004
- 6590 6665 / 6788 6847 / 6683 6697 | -0.008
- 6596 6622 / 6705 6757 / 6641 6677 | -0.006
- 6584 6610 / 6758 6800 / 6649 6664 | -0.009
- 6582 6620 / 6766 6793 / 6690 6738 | 0.003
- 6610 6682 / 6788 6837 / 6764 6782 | -0.002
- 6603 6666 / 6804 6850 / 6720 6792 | -0.004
